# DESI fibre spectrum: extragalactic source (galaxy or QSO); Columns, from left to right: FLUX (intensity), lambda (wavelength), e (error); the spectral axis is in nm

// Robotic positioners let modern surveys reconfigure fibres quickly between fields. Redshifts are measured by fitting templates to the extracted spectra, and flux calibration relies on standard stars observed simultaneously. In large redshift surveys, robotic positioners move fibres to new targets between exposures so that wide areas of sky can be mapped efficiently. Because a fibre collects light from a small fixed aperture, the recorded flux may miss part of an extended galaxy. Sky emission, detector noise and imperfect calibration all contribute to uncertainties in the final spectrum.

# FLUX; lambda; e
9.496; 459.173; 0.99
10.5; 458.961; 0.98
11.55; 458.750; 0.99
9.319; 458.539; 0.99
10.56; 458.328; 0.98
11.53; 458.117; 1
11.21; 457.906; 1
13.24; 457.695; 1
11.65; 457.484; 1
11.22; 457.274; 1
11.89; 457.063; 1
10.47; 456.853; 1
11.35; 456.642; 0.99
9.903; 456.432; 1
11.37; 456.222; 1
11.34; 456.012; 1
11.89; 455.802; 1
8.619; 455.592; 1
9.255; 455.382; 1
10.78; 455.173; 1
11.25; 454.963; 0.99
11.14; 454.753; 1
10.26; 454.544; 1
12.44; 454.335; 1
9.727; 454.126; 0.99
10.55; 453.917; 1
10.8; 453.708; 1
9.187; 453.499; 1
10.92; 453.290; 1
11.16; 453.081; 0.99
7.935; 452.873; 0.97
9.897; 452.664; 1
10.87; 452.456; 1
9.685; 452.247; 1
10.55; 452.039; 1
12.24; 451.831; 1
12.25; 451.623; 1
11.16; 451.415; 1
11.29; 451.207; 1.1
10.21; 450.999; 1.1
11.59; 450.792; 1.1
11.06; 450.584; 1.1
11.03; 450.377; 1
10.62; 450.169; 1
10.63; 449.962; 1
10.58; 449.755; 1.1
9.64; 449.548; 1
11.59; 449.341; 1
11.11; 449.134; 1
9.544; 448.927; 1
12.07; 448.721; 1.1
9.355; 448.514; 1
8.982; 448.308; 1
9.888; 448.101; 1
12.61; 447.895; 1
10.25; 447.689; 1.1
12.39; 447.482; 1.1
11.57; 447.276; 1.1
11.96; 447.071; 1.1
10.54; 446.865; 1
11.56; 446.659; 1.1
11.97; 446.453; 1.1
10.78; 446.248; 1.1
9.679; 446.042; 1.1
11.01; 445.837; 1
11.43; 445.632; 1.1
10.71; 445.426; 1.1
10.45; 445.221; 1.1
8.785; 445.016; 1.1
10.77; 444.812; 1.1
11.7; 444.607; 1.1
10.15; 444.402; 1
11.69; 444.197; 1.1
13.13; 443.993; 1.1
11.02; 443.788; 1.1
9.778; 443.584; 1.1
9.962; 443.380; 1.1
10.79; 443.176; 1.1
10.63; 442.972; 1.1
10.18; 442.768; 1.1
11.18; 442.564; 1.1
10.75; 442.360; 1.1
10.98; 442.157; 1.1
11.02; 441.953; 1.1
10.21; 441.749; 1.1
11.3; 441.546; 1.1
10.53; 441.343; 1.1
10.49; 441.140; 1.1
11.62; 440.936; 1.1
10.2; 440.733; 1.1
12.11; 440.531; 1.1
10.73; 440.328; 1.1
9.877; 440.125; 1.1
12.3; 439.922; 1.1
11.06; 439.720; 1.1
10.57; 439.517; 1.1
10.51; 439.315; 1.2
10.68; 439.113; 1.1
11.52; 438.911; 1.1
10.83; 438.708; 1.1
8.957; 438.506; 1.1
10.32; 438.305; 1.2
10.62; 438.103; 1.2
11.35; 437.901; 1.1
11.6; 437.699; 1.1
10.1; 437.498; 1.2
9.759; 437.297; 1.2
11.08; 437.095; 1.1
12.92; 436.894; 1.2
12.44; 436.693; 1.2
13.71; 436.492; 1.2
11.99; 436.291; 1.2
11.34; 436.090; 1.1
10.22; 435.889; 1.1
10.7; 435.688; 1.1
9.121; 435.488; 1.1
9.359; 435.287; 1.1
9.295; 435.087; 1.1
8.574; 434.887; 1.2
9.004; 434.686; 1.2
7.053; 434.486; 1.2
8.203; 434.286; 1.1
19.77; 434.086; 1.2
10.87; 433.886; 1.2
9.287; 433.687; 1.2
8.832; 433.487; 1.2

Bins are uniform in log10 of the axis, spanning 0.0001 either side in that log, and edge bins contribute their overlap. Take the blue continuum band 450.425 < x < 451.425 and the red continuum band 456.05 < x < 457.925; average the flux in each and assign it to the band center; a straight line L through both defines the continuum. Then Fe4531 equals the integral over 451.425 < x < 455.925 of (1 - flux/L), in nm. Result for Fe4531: 0.257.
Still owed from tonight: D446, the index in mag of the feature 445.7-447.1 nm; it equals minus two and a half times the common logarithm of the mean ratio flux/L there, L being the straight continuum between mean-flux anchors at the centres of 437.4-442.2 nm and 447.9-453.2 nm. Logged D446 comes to -0.03 mag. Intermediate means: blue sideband 10.8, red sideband 10.6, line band 11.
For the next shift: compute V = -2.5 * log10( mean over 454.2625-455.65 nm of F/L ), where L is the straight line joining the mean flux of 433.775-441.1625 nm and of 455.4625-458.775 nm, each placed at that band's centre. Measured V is 0.05 mag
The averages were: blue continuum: 10.8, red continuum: 11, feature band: 10.6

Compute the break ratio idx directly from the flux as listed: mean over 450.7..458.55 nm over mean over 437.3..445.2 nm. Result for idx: 1.00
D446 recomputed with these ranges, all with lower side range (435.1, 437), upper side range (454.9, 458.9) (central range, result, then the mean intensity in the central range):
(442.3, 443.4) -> 0.052 mag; 10.6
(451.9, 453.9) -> 0.087 mag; 10.2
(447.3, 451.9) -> 0.014 mag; 10.9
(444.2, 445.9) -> 0.043 mag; 10.7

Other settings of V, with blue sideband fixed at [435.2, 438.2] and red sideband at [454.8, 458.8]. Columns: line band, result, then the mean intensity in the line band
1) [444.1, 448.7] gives 0.02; 10.8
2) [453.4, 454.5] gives 0.04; 10.5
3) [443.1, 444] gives 0.03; 10.7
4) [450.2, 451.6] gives -0.01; 11.1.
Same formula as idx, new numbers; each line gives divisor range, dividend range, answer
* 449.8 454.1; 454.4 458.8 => 1.03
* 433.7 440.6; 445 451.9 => 1.01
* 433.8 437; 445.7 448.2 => 1.03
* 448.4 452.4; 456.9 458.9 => 1.04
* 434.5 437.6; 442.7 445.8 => 1.02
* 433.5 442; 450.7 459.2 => 1.00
